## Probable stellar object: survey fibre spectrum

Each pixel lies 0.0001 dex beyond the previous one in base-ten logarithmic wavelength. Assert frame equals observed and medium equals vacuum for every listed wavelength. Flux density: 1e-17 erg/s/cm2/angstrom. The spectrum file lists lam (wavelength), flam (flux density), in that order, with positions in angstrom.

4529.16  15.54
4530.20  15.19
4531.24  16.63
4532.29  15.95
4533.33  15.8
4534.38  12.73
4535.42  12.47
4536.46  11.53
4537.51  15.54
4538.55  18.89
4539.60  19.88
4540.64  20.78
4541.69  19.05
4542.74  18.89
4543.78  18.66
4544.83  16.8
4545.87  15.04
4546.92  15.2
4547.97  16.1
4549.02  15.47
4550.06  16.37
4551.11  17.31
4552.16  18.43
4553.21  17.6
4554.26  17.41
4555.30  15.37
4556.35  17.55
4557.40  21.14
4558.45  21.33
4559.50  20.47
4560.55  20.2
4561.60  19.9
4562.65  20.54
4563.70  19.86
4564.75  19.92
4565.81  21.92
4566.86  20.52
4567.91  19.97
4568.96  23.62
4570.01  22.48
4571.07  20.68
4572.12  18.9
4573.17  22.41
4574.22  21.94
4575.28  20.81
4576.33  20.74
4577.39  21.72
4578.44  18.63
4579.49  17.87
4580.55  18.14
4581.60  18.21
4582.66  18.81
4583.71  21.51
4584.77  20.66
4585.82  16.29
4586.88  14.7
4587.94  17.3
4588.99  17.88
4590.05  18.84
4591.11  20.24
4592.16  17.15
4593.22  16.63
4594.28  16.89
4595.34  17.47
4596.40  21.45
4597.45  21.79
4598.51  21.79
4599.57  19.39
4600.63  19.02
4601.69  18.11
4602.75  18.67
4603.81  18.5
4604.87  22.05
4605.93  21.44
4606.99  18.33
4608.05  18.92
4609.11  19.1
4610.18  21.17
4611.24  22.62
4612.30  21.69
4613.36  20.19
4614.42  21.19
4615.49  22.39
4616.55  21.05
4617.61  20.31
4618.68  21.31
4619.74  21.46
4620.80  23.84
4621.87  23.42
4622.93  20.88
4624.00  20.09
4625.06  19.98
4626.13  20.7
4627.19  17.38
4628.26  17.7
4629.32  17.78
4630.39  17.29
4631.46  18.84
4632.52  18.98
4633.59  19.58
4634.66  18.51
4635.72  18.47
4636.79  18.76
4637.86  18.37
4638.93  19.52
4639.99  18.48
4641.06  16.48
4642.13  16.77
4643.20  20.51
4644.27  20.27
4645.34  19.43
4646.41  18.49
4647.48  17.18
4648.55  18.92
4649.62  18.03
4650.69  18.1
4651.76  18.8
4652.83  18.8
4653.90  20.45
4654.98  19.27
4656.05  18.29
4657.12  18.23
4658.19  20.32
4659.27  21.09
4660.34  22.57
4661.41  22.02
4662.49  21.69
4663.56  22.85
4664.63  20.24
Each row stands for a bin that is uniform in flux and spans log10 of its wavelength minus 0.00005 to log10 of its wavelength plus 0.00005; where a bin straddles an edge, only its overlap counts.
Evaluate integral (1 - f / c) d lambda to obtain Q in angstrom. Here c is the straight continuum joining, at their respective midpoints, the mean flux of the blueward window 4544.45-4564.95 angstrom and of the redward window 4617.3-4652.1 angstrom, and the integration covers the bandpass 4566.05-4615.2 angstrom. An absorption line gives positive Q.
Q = -3.0 angstrom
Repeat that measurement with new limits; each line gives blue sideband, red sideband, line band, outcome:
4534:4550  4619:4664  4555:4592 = -4.9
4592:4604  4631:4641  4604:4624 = -2.4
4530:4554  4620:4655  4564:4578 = -3.1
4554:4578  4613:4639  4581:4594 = 1.3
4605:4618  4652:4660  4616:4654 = 1.6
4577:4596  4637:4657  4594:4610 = -1.1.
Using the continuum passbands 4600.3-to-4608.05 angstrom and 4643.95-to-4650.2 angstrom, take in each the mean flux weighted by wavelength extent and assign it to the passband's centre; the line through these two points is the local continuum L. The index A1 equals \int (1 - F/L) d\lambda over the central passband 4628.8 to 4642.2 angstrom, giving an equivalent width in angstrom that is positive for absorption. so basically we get 0.4 angstrom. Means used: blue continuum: 19.4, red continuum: 18.7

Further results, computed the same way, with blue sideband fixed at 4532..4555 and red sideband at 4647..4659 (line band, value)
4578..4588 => -0.48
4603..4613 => -1.37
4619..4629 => -1.28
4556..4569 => -2.63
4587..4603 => -0.98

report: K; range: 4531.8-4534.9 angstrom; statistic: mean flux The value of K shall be 14.8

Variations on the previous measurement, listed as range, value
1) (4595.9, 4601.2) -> 20.7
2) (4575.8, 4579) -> 20.4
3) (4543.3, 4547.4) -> 16.4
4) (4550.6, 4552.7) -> 17.8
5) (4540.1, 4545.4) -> 18.8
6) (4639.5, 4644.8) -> 18.5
